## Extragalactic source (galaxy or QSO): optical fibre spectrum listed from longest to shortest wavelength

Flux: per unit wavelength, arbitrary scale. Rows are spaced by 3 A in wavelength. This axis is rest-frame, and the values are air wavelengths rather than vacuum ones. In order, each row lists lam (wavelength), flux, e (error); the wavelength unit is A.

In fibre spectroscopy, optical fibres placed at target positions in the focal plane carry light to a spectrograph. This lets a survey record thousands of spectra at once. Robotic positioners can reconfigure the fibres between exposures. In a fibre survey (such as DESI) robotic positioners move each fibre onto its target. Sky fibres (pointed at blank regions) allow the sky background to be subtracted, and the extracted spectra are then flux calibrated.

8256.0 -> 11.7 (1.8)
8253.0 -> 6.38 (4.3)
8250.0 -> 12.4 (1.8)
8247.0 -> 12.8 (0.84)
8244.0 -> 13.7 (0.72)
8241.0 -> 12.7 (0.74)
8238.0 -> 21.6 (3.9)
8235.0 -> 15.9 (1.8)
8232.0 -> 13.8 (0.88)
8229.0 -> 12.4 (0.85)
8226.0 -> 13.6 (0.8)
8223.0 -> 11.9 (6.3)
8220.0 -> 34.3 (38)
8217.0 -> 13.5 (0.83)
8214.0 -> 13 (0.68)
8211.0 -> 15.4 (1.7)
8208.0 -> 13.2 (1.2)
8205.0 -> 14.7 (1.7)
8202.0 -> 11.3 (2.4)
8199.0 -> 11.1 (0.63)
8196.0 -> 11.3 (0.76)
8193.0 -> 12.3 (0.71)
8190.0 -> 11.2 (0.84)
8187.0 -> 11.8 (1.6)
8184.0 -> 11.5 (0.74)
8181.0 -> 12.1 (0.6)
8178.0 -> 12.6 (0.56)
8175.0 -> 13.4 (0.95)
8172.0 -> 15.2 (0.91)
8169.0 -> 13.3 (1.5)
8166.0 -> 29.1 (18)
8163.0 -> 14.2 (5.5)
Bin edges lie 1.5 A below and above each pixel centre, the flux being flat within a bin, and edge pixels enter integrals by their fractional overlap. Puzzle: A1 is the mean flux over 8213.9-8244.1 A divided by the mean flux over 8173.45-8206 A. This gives 1.35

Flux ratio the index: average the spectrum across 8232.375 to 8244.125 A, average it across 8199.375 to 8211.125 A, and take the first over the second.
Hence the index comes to 1.2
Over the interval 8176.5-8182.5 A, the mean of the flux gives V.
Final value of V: 12.3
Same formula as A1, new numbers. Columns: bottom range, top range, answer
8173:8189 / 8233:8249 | 1.23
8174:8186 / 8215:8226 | 1.52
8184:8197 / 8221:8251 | 1.24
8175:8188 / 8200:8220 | 1.23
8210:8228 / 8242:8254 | 0.69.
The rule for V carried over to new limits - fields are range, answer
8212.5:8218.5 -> 13.2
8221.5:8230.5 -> 12.6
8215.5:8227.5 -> 18.3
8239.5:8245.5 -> 13.2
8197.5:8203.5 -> 11.2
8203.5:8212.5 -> 14.4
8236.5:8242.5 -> 17.2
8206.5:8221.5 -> 17.9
